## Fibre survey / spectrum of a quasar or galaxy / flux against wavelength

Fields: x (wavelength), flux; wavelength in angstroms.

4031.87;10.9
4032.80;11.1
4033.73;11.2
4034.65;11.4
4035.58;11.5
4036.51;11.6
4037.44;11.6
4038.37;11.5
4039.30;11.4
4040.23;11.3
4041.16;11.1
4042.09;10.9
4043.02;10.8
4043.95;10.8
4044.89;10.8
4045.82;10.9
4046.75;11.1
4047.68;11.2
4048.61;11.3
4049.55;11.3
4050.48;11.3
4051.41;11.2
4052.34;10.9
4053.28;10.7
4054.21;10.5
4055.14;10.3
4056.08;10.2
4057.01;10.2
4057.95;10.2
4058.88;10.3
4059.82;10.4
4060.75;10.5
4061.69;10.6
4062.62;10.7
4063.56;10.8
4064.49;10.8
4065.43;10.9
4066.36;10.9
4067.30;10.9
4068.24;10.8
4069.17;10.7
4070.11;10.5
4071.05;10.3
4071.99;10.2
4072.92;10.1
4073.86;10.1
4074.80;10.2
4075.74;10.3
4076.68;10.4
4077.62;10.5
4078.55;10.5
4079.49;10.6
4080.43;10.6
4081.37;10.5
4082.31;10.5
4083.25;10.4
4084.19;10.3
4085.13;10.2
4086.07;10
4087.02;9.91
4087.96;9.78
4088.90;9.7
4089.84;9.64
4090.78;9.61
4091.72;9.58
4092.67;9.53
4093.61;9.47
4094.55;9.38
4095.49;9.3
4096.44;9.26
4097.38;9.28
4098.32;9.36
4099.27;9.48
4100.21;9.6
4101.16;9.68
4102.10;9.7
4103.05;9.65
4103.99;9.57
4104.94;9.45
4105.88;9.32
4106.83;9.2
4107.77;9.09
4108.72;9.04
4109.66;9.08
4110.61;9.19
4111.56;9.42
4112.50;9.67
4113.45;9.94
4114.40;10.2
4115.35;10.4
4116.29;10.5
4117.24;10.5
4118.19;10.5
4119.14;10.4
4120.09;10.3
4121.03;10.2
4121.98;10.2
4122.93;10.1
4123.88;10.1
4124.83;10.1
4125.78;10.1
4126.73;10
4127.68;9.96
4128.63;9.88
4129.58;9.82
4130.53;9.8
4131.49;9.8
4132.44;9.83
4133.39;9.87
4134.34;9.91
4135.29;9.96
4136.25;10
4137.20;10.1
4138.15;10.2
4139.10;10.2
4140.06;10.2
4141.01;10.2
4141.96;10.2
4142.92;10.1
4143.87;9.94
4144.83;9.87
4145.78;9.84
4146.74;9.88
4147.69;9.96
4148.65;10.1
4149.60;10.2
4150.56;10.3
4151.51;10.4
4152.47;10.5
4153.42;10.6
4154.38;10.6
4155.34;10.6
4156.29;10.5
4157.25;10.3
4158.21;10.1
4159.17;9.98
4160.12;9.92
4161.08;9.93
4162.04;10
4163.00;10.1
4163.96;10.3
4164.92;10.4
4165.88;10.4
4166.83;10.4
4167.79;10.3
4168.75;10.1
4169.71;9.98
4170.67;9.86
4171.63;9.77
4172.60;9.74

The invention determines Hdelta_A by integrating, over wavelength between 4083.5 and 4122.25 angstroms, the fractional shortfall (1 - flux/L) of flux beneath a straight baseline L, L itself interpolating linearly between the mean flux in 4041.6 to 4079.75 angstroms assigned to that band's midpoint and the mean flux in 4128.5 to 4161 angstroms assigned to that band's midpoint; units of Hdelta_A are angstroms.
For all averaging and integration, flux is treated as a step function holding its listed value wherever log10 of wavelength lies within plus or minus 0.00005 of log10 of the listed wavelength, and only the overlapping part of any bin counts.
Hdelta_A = 2.44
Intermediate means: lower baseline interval 10.6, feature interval 9.72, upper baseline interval 10.1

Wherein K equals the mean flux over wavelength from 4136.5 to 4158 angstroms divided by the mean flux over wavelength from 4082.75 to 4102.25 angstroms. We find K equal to 1.1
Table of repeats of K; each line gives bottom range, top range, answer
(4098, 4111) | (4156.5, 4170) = 1.08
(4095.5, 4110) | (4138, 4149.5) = 1.07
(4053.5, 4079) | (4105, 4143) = 0.95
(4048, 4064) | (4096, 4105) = 0.89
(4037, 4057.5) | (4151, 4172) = 0.93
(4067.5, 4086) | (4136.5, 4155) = 0.98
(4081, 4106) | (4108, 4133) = 1.03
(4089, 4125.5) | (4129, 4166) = 1.04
